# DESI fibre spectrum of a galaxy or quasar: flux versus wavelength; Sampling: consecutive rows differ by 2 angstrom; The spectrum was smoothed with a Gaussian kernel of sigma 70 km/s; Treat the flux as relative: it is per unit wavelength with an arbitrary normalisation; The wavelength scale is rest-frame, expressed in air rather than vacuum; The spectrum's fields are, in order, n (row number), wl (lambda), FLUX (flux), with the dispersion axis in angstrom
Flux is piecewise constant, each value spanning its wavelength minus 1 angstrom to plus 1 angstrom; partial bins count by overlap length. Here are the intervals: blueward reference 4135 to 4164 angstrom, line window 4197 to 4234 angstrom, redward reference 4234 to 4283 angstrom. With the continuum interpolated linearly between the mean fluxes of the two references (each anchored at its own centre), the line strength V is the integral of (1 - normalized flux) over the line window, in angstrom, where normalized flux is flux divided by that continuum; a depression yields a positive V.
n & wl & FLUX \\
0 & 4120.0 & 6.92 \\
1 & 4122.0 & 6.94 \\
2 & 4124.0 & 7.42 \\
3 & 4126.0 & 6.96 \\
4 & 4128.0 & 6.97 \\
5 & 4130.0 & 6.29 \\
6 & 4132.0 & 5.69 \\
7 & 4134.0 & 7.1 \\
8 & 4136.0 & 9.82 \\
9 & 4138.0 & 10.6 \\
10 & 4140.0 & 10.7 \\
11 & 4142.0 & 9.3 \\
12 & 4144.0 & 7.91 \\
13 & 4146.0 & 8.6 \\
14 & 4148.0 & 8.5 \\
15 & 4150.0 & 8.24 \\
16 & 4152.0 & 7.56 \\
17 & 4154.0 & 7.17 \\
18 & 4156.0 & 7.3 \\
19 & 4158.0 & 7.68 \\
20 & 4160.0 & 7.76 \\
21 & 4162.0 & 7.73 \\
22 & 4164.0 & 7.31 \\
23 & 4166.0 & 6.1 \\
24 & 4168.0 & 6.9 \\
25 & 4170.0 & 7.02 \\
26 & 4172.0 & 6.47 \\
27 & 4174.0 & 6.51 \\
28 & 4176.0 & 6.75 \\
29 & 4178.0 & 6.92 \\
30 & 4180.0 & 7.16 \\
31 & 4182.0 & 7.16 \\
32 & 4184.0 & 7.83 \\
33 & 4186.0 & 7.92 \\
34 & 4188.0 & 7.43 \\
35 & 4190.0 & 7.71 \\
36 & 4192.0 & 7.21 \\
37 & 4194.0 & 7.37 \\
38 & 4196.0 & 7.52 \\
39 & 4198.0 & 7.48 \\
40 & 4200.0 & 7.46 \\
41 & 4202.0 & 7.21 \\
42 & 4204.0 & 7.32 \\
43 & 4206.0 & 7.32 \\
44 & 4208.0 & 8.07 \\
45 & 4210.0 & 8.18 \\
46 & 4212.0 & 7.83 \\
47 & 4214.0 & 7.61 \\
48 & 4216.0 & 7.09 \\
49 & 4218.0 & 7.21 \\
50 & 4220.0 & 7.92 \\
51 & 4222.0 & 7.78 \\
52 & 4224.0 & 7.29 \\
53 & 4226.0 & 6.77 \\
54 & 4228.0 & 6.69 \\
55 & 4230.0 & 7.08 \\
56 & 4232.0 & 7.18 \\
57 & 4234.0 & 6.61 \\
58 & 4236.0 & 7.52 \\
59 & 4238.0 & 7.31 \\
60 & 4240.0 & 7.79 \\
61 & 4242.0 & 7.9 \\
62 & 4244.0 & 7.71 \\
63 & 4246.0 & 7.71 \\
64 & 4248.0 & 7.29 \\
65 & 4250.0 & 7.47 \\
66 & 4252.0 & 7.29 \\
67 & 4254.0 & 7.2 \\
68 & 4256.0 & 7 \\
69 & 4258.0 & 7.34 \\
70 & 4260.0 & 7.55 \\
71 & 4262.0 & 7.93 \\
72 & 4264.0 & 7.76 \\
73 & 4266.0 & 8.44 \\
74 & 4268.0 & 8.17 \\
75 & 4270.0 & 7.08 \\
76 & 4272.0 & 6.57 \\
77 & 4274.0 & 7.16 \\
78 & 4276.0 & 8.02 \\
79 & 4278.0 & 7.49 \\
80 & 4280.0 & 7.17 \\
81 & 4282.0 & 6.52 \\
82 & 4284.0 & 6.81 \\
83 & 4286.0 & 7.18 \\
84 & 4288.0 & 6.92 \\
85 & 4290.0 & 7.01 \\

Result 2.15 angstrom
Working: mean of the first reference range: 8.45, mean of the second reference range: 7.46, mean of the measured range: 7.39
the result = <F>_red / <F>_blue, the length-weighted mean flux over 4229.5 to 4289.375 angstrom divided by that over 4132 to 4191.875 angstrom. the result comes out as 0.95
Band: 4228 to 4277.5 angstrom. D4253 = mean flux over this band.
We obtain 7.45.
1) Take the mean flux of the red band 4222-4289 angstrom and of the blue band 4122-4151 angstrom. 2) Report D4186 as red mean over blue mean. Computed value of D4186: 0.9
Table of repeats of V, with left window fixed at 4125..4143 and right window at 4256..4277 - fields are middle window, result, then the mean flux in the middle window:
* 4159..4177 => 2.4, 6.95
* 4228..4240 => 0.9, 7.16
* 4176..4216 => 2.0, 7.48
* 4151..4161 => 0.7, 7.49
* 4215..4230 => 1.0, 7.24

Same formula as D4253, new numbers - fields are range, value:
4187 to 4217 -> 7.52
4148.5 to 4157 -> 7.62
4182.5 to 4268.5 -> 7.49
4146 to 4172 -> 7.45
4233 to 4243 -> 7.43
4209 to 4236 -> 7.33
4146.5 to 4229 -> 7.38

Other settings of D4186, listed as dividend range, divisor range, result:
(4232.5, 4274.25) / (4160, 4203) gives 1.04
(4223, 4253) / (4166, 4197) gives 1.02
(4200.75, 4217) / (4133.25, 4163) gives 0.90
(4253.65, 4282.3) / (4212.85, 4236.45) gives 1.03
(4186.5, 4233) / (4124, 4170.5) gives 0.95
